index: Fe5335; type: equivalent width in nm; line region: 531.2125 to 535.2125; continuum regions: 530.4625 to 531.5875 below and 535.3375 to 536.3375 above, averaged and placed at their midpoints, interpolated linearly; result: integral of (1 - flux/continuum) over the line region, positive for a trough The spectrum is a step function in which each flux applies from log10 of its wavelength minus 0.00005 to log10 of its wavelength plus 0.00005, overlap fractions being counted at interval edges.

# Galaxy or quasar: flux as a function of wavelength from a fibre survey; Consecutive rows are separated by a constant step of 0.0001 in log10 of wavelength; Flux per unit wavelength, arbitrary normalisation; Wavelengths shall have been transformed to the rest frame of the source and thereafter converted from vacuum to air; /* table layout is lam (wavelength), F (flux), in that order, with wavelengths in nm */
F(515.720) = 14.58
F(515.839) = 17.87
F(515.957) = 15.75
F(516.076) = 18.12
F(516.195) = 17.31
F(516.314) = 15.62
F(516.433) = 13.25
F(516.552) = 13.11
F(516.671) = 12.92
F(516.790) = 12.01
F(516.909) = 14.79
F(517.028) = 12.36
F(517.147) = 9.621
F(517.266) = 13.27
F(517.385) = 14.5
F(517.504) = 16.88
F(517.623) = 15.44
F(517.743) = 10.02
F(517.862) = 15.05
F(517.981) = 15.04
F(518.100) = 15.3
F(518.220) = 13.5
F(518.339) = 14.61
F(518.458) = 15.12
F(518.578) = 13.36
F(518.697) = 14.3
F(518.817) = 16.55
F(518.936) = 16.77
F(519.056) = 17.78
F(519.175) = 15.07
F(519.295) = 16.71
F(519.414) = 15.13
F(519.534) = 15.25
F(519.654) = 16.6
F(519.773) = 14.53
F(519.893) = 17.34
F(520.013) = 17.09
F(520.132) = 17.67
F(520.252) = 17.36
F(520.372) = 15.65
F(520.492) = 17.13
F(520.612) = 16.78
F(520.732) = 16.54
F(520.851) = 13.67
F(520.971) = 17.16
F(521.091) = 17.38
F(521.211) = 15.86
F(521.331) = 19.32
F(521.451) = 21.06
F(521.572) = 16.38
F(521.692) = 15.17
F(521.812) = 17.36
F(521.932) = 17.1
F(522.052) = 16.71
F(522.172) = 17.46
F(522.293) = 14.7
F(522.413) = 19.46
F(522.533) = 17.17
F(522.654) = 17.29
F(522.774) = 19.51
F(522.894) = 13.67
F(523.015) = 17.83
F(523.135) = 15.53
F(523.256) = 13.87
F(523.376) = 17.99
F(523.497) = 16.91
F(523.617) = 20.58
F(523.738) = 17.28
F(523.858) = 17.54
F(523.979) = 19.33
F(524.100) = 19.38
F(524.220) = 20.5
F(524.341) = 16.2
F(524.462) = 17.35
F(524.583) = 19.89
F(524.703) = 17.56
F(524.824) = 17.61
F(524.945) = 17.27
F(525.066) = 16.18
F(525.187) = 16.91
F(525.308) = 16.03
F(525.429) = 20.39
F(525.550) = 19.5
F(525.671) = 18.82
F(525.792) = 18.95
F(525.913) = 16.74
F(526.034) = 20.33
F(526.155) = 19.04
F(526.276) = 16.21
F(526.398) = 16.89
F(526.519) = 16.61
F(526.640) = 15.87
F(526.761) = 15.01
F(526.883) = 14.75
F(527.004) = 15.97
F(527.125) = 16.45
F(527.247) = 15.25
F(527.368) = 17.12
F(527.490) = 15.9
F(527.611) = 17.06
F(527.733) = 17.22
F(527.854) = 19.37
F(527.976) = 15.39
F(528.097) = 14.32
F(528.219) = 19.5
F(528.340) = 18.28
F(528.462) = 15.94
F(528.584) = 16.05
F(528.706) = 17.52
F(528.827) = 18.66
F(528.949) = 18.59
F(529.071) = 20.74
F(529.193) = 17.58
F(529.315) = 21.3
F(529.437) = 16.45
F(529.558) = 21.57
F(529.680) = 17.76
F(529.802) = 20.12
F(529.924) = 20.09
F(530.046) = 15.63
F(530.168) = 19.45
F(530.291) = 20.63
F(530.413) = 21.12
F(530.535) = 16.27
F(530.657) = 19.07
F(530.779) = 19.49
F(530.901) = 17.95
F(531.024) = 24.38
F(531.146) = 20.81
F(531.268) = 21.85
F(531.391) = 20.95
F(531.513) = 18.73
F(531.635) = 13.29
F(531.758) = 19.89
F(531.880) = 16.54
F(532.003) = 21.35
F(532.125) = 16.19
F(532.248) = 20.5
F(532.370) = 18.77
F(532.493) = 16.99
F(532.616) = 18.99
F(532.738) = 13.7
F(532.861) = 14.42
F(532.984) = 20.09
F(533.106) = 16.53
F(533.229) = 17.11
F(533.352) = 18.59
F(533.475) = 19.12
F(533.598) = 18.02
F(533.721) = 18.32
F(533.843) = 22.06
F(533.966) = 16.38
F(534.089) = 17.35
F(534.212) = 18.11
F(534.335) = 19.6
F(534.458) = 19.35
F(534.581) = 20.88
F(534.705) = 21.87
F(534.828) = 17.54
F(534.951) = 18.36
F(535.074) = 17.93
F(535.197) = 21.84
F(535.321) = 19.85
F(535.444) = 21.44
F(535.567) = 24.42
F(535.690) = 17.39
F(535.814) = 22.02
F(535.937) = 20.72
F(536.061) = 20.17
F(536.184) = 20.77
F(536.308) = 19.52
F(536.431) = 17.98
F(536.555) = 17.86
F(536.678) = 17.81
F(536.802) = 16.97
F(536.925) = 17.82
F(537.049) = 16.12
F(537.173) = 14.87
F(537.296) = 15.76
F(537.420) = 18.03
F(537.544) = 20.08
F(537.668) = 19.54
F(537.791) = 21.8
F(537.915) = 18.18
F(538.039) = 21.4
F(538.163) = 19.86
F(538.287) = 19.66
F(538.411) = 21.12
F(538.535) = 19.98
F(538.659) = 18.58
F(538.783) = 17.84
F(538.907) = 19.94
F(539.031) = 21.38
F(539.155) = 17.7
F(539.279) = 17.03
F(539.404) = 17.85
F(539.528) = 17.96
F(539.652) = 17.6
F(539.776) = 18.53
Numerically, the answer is 0.36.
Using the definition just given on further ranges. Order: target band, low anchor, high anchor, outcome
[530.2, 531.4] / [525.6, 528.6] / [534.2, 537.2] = -0.149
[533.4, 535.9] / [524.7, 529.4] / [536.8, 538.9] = -0.168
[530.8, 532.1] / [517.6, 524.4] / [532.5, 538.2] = -0.092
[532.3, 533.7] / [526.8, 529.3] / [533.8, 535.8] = 0.109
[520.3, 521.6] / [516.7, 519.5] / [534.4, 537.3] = -0.151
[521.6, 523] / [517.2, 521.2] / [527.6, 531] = -0.037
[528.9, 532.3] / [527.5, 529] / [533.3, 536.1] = -0.207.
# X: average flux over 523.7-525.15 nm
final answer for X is 18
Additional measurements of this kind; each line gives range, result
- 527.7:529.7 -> 18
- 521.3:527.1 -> 17.5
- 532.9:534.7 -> 18.7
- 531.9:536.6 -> 19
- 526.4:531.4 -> 18.1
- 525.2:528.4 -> 17.2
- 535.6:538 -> 18.7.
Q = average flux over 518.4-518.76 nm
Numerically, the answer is 14.2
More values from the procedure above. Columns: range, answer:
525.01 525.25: 16.5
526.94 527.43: 16.2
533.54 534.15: 18.4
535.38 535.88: 21.3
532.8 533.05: 17.3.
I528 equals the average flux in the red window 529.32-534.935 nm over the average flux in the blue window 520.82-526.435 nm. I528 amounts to 1.07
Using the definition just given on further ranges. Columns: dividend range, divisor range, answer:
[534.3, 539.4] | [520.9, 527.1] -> 1.11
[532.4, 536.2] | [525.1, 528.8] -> 1.11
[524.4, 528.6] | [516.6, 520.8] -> 1.14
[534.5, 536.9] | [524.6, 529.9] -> 1.12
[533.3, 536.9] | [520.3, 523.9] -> 1.14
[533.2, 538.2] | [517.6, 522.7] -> 1.18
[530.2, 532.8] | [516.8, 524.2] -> 1.17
